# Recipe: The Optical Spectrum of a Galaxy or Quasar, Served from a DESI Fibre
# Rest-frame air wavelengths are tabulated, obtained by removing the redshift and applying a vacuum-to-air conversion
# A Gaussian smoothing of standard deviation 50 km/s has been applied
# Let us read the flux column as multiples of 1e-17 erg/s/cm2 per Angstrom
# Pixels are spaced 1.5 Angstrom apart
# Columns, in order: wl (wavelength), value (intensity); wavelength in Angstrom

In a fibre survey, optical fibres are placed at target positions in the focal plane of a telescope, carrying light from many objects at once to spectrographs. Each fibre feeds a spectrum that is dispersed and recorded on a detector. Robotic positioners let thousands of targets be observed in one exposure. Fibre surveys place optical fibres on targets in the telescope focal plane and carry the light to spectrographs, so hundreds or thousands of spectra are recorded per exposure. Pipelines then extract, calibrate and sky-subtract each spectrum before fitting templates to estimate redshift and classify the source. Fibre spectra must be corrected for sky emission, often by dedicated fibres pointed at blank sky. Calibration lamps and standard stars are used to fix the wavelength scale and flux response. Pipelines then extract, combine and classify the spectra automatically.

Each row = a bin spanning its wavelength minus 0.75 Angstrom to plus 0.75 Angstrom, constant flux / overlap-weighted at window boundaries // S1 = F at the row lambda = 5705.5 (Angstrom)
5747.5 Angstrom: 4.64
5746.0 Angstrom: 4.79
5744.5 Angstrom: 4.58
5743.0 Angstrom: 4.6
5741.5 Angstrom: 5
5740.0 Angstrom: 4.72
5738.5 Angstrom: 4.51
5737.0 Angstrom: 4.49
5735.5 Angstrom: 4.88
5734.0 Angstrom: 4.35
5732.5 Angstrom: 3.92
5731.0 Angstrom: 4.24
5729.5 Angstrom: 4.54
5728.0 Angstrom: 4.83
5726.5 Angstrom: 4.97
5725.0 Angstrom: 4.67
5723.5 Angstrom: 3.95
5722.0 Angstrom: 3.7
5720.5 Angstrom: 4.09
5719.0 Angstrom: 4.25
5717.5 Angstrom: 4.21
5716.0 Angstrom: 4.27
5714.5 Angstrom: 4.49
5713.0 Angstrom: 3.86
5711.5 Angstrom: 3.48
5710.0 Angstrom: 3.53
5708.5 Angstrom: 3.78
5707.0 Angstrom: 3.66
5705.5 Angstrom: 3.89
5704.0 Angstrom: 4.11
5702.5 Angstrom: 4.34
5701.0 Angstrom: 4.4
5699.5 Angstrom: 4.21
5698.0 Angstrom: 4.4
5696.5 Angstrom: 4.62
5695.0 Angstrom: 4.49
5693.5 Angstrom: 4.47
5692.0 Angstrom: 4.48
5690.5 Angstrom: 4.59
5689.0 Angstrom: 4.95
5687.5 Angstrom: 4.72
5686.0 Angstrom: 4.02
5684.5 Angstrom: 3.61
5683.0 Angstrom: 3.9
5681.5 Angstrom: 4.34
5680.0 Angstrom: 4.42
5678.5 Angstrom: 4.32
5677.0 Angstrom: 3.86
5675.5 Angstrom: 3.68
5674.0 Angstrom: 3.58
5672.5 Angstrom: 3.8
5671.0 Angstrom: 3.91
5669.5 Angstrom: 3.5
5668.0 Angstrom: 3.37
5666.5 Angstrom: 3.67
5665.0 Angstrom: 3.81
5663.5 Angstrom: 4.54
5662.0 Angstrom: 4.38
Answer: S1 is 3.89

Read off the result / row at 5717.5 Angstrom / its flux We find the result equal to 4.21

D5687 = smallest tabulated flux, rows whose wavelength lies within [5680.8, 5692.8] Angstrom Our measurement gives 3.61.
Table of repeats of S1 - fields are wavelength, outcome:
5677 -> 3.86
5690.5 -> 4.59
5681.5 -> 4.34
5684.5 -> 3.61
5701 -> 4.4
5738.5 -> 4.51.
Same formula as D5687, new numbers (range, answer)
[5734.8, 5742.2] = 4.49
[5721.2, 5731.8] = 3.7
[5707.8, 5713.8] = 3.48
